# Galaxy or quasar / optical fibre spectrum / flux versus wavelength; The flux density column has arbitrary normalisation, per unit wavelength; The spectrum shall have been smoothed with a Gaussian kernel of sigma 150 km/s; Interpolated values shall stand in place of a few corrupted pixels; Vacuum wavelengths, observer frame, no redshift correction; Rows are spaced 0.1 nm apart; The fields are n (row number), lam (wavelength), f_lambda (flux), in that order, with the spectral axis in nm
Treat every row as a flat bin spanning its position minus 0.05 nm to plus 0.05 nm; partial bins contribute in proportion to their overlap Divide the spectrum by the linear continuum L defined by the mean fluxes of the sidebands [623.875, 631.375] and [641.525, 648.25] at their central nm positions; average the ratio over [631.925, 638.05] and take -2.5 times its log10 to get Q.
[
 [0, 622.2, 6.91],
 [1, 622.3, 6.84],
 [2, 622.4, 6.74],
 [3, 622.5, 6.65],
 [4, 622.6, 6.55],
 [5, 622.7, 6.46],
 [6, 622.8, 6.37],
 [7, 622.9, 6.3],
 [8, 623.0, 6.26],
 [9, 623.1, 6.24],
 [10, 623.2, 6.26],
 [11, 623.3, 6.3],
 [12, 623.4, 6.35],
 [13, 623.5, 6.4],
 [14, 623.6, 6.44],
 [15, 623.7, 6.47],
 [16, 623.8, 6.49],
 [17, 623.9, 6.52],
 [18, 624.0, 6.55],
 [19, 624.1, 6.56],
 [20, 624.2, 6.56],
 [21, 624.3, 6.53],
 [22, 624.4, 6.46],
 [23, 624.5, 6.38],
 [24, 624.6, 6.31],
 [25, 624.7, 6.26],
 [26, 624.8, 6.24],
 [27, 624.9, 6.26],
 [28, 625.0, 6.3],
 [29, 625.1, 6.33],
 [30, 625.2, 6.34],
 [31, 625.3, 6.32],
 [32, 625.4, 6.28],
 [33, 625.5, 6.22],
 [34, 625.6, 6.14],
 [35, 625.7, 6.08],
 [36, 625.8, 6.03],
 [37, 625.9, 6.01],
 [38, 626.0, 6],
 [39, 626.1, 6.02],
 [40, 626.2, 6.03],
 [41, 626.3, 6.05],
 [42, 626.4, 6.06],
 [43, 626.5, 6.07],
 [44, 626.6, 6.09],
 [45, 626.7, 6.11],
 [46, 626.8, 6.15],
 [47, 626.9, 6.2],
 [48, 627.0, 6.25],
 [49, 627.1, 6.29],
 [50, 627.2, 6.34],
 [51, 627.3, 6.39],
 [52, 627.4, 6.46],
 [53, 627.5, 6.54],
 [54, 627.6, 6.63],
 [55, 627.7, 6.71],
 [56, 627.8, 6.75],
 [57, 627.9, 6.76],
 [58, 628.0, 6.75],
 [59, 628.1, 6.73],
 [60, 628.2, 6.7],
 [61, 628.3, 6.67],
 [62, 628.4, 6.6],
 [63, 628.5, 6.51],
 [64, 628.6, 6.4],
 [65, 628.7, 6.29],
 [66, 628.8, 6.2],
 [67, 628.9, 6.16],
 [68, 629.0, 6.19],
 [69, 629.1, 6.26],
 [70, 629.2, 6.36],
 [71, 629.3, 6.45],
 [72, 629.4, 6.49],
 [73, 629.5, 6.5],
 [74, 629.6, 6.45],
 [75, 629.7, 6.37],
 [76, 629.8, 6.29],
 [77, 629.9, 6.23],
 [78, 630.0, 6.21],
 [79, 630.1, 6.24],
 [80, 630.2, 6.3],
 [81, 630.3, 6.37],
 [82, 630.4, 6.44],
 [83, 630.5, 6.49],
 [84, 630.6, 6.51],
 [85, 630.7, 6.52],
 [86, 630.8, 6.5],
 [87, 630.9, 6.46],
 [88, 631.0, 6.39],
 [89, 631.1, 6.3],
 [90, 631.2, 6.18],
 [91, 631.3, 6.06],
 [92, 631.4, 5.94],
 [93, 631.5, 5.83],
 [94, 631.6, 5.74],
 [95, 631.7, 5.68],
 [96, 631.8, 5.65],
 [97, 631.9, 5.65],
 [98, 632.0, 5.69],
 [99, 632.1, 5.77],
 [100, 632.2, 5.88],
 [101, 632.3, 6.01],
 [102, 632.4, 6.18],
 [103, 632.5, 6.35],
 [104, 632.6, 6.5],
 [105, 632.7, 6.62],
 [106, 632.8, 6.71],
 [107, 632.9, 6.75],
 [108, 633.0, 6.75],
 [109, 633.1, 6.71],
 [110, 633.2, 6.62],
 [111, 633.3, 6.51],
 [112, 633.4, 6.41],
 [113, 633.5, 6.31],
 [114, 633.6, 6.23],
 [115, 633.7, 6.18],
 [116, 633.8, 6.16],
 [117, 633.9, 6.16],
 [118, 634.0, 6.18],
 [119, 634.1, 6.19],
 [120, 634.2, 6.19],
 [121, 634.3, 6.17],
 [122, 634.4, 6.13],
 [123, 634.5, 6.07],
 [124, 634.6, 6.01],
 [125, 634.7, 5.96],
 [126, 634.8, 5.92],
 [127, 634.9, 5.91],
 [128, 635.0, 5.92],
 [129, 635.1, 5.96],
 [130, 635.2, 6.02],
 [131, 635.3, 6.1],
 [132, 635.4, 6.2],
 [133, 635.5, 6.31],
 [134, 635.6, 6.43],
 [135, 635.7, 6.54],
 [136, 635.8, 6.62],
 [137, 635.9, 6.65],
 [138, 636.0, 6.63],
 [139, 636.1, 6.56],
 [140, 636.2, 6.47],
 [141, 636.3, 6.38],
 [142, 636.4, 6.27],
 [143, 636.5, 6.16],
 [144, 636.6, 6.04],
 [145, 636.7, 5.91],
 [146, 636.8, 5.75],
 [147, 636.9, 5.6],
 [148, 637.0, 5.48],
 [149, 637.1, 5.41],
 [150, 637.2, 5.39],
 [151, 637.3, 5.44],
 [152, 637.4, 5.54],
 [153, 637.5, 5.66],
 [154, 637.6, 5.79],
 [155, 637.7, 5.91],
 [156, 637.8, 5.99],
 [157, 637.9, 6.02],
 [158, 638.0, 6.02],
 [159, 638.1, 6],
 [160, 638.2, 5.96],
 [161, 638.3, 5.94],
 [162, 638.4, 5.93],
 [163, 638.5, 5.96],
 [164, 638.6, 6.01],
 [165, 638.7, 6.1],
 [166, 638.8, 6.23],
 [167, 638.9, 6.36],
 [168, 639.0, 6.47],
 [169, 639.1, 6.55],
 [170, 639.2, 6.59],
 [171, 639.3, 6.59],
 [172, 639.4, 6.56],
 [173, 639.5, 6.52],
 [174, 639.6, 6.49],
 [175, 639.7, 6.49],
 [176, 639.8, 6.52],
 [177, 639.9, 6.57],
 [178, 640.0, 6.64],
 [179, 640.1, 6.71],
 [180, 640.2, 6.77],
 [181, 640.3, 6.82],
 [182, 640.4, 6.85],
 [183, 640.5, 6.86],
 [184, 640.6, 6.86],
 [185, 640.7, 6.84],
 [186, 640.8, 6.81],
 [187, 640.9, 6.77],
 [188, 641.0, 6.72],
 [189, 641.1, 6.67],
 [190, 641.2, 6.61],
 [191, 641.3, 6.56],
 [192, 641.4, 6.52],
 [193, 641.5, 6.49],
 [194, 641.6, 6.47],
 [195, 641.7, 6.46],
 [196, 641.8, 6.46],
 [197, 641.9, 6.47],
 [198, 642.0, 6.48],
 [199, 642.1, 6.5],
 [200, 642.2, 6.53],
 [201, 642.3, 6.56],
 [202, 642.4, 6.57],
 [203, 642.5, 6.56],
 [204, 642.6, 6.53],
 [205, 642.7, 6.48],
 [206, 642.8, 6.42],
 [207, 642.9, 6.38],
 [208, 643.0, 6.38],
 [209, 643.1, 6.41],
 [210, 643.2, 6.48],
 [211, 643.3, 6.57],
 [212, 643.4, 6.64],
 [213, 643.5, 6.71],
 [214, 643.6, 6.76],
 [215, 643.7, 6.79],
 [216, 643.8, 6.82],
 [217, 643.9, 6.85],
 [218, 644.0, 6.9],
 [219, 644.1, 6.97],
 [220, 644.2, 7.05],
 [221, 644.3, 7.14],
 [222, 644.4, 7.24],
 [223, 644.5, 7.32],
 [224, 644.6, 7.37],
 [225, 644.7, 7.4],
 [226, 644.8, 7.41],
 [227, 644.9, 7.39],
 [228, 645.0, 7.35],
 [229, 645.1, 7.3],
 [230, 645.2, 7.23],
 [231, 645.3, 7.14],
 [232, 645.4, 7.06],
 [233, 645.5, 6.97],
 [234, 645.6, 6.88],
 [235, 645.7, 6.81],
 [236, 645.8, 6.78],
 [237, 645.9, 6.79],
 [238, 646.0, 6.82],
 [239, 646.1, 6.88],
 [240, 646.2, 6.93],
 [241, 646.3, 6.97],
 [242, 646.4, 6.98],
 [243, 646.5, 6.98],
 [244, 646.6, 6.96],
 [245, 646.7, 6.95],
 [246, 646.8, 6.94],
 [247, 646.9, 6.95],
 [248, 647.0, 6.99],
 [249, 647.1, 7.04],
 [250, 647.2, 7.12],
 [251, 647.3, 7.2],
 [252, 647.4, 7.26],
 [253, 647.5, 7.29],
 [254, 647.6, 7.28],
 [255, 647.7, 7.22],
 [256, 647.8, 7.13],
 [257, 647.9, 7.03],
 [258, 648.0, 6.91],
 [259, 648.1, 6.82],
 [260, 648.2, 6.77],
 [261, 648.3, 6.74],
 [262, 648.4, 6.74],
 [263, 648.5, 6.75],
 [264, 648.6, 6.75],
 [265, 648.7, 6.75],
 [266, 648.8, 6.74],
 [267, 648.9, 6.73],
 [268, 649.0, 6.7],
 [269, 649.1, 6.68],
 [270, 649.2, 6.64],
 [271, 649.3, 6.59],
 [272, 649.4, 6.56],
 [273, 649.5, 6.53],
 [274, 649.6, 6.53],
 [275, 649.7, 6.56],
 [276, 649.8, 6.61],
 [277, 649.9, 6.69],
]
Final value 0.07 mag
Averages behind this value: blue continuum 6.35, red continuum 6.88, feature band 6.14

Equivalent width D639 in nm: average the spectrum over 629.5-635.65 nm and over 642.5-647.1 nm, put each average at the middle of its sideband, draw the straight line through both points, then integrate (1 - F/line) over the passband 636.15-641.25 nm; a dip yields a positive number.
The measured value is 0.24 nm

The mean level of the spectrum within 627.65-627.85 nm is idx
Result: 6.73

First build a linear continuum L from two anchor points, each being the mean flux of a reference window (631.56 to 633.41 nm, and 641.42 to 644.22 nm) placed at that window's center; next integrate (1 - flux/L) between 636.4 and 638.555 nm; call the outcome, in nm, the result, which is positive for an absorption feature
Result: 0.196 nm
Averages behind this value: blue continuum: 6.22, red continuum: 6.59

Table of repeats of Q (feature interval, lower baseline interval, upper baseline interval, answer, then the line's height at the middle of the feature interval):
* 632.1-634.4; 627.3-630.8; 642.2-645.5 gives 0.04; 6.58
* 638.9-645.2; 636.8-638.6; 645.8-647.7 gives -0.06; 6.37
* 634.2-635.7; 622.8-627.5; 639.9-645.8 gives 0.08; 6.56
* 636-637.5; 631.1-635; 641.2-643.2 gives 0.07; 6.29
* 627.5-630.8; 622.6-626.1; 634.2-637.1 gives -0.04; 6.24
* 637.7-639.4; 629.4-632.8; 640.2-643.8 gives 0.05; 6.48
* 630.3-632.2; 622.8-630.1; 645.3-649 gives 0.07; 6.48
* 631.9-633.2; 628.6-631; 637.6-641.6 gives 0.01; 6.38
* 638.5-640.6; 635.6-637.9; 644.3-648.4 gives -0.03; 6.32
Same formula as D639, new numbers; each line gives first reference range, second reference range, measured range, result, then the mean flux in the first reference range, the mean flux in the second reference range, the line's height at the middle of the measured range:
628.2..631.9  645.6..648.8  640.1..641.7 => 0.00 nm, 6.28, 6.95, 6.7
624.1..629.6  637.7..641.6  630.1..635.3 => 0.16 nm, 6.34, 6.45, 6.39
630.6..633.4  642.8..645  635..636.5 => 0.02 nm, 6.23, 6.9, 6.44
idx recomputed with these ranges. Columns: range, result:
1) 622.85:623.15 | 6.27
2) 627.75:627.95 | 6.75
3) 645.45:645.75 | 6.89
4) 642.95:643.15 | 6.39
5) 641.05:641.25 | 6.64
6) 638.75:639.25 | 6.44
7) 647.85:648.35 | 6.85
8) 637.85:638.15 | 6.01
